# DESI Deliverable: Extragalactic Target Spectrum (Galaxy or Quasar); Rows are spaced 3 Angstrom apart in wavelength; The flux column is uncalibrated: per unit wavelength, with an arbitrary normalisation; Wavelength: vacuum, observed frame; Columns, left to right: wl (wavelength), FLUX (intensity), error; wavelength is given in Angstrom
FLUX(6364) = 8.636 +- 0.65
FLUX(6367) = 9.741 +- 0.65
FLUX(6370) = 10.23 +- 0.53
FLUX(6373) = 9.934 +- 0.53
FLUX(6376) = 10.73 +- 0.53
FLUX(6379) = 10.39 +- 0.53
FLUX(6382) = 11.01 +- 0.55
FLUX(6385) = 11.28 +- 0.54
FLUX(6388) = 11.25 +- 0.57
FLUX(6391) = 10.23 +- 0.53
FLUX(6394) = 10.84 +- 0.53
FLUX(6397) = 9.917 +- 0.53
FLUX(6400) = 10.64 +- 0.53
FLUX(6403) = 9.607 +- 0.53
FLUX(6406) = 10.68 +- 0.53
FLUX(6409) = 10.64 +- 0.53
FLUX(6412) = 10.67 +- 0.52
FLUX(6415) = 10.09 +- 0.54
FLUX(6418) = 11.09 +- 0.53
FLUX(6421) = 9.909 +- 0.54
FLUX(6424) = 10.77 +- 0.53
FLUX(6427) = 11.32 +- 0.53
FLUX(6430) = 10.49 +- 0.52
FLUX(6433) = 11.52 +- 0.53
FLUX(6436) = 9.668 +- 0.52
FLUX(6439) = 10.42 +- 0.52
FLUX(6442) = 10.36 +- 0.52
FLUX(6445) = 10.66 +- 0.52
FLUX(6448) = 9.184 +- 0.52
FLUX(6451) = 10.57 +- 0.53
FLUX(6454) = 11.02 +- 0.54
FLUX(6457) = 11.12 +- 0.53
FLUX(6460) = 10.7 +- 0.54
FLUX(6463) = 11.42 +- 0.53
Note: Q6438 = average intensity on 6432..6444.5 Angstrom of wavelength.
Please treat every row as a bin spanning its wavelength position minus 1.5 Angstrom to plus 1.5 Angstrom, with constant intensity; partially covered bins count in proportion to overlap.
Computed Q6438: 10.5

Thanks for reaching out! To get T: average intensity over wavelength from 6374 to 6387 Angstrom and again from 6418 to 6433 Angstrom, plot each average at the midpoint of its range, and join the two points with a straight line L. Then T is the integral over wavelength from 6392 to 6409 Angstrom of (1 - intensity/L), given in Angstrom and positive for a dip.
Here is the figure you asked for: 0.7 Angstrom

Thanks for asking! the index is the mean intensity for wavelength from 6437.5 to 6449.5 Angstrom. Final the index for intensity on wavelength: 10.2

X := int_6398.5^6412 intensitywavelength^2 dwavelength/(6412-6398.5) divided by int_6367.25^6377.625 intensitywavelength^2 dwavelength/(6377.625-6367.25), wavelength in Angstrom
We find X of 1.03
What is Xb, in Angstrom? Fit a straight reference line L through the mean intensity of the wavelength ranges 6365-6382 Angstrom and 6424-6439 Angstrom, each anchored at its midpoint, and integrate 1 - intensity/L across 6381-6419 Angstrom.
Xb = -0.54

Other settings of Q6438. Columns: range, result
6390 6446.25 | 10.5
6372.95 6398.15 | 10.7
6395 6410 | 10.3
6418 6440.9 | 10.6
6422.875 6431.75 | 10.9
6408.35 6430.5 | 10.6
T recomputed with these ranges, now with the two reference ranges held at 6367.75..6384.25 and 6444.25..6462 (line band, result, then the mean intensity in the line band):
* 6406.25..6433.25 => -0.4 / 10.7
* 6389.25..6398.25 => 0.1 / 10.4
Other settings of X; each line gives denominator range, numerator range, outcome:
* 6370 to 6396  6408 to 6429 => 1.01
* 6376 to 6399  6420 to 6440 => 1.00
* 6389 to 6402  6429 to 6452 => 1.01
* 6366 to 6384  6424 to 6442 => 1.05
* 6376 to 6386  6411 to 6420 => 0.99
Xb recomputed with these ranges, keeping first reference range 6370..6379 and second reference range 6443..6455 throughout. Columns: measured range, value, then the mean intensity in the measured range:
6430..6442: -0.2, 10.5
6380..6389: -0.7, 11.1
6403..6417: -0.2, 10.4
